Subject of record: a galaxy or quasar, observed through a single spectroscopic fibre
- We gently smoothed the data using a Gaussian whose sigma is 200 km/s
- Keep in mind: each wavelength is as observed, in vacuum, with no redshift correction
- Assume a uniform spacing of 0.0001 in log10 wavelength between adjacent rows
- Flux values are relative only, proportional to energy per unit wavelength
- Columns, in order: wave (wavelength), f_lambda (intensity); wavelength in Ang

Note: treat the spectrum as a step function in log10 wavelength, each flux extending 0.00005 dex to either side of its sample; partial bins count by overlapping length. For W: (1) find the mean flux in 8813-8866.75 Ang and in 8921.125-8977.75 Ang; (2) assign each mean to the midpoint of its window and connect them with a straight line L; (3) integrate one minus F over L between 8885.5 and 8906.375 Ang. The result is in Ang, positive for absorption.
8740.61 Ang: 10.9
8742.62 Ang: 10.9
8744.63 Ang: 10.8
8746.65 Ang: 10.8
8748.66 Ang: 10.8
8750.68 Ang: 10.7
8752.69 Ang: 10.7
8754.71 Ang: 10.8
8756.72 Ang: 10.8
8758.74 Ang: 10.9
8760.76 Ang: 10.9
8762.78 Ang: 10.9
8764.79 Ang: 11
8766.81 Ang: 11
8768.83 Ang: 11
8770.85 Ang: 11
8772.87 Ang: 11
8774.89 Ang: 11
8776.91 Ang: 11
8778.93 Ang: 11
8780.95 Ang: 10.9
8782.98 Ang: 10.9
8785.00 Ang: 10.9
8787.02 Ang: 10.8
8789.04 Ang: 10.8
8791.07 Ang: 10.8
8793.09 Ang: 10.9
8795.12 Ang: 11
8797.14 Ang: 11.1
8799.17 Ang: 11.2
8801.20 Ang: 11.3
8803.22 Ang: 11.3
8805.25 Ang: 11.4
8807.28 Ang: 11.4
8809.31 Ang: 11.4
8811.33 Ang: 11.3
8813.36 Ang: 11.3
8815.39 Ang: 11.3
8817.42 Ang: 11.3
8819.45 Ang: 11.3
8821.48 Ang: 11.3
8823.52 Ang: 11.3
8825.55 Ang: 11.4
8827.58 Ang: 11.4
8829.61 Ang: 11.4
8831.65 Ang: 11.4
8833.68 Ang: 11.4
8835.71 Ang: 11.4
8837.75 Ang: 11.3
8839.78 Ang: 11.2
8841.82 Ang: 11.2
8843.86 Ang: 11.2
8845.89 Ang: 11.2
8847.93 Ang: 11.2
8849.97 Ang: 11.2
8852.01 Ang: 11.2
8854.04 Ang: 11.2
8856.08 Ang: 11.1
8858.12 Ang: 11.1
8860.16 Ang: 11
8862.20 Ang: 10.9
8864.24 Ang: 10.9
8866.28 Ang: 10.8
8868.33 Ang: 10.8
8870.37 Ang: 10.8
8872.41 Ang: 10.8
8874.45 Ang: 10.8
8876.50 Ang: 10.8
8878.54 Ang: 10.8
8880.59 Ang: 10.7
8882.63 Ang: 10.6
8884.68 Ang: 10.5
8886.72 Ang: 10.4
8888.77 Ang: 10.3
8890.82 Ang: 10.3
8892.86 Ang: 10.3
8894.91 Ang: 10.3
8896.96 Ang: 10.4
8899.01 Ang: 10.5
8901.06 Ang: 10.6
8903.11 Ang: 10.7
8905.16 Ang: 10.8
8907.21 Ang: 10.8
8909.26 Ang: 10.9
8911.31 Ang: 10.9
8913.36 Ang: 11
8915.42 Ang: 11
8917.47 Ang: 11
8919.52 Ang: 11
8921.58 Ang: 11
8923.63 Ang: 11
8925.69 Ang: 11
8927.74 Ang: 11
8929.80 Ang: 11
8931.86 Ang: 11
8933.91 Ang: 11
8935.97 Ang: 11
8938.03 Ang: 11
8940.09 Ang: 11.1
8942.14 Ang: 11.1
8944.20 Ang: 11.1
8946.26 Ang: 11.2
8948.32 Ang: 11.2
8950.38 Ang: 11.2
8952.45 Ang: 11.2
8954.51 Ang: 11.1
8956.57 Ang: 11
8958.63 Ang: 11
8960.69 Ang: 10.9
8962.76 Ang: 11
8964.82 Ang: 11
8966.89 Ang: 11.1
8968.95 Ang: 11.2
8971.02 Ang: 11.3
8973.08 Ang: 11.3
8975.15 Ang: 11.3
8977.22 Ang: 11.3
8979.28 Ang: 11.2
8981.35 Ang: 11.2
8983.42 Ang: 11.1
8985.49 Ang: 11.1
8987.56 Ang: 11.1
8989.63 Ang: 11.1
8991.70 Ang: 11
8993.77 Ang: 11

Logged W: 1.29 Ang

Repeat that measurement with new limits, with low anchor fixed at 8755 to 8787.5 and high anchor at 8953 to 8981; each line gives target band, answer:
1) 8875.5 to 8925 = 1.7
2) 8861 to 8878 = 0.3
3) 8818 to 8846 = -0.8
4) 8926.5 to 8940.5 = 0.1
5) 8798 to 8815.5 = -0.6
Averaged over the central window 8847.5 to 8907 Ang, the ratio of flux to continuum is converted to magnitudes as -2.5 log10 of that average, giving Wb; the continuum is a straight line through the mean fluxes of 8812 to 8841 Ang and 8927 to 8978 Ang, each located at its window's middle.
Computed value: 0.05 mag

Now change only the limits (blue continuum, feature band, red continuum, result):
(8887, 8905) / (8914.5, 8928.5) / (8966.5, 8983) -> -0.03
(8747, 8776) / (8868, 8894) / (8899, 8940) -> 0.03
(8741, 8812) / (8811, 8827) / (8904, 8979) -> -0.03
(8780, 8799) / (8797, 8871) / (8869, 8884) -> -0.04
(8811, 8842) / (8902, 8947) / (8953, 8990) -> 0.02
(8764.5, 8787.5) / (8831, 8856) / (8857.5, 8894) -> -0.05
